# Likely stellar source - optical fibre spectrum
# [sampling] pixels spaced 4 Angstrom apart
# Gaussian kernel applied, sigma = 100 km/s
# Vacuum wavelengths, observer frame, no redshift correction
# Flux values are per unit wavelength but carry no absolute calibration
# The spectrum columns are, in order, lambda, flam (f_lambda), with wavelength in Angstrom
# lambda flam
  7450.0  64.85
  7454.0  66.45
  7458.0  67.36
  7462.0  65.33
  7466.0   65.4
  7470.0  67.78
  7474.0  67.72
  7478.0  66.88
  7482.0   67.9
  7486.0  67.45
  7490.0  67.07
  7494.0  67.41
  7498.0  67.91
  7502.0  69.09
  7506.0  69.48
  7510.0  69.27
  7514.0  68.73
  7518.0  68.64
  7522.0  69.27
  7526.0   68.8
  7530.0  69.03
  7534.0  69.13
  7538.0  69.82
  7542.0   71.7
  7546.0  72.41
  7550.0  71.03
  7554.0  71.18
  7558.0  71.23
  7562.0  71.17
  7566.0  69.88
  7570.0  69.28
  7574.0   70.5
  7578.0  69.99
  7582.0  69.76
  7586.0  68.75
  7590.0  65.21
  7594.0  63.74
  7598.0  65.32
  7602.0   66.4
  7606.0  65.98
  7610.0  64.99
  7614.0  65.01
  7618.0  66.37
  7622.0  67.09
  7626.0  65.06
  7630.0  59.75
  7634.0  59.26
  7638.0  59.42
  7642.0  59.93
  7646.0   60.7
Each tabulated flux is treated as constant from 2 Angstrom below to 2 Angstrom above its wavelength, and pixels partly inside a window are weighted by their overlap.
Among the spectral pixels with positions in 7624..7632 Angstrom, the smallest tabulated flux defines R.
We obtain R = 59.75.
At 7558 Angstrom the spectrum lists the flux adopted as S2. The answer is 71.23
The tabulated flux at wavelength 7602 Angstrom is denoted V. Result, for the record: 66.4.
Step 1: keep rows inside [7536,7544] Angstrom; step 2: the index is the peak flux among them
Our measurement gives 71.7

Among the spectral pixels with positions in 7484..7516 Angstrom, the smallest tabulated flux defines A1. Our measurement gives 67.07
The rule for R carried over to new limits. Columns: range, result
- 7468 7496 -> 66.88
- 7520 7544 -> 68.8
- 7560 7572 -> 69.28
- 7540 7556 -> 71.03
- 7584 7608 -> 63.74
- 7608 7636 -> 59.26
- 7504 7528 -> 68.64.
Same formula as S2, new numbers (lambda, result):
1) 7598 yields 65.32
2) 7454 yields 66.45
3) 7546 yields 72.41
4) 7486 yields 67.45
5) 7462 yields 65.33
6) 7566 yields 69.88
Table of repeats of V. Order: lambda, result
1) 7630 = 59.75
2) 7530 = 69.03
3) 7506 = 69.48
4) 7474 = 67.72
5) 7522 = 69.27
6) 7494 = 67.41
